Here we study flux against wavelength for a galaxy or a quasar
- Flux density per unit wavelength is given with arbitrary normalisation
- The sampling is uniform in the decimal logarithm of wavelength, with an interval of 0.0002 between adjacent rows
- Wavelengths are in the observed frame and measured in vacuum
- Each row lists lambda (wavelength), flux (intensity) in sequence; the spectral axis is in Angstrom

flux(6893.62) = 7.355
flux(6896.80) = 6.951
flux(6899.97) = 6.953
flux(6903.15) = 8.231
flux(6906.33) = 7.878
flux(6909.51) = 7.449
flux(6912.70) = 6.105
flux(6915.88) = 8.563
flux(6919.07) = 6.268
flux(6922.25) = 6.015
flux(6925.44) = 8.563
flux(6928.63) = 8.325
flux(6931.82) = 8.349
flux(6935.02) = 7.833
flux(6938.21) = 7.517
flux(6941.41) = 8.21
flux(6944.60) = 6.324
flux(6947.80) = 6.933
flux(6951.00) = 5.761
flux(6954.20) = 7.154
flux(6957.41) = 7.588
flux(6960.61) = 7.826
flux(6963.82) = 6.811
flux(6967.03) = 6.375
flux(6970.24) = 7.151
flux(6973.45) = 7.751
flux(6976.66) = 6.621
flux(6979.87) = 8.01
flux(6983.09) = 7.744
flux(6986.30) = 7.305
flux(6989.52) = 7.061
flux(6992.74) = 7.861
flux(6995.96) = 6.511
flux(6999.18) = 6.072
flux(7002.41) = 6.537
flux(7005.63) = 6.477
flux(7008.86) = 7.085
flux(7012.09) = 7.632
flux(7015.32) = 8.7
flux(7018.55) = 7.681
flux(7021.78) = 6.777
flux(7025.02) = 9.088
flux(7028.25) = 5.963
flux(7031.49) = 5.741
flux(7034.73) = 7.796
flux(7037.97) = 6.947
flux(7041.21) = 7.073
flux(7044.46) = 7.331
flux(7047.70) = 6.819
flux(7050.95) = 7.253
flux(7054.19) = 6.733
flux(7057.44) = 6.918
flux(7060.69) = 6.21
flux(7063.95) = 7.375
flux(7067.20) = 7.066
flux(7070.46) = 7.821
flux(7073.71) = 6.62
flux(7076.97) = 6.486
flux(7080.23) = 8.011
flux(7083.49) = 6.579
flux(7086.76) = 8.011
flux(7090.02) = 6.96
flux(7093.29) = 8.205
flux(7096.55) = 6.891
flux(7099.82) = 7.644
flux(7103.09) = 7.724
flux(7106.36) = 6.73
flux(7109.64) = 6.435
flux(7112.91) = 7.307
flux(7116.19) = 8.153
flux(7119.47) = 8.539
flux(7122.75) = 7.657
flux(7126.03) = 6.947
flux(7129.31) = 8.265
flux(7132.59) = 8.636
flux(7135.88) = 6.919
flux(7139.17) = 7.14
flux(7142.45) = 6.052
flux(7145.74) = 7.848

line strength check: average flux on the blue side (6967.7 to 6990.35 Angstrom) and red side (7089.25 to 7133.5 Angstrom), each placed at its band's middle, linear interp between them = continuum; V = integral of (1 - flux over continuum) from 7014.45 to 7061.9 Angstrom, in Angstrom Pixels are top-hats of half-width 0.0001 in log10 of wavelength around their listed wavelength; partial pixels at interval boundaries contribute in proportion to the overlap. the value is 2.1 Angstrom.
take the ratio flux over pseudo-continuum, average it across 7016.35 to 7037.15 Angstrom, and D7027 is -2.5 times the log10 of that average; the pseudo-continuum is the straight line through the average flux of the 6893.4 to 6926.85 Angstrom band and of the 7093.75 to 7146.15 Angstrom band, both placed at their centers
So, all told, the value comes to 0.02 mag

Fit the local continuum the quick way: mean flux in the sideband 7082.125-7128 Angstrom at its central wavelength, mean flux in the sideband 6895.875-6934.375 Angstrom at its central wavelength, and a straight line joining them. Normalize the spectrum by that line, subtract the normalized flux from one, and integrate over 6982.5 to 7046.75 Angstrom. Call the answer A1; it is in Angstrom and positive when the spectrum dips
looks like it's 2.57 Angstrom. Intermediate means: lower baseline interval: 7.49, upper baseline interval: 7.42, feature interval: 7.16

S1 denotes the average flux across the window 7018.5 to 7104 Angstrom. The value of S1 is 7.16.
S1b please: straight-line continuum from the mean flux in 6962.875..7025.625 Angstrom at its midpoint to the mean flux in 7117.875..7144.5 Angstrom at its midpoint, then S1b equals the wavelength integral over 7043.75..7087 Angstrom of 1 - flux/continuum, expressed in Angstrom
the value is 2.0 Angstrom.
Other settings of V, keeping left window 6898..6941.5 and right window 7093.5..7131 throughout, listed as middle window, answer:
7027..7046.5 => 1.8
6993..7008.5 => 2.0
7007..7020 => -0.4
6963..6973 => 0.9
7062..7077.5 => 0.9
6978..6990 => 0.0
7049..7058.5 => 0.7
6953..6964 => 0.2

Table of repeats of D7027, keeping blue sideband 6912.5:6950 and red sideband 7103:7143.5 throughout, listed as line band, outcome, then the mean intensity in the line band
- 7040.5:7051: 0.050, 7.1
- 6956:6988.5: 0.019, 7.31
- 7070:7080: 0.061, 7.03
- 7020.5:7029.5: 0.013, 7.35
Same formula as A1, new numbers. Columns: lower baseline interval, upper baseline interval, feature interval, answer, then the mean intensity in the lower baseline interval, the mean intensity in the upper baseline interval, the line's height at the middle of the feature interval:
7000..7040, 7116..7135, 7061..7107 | 2.3 Angstrom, 7.18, 7.98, 7.66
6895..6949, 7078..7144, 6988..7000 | 0.8 Angstrom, 7.44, 7.43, 7.44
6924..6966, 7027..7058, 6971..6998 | -0.4 Angstrom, 7.46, 6.87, 7.22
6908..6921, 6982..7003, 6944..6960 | 0.4 Angstrom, 7.07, 7.02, 7.04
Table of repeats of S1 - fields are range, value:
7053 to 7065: 6.78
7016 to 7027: 7.86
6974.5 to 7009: 7.04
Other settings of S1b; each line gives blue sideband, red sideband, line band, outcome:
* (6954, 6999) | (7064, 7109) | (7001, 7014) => 0.5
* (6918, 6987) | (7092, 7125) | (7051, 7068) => 1.3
